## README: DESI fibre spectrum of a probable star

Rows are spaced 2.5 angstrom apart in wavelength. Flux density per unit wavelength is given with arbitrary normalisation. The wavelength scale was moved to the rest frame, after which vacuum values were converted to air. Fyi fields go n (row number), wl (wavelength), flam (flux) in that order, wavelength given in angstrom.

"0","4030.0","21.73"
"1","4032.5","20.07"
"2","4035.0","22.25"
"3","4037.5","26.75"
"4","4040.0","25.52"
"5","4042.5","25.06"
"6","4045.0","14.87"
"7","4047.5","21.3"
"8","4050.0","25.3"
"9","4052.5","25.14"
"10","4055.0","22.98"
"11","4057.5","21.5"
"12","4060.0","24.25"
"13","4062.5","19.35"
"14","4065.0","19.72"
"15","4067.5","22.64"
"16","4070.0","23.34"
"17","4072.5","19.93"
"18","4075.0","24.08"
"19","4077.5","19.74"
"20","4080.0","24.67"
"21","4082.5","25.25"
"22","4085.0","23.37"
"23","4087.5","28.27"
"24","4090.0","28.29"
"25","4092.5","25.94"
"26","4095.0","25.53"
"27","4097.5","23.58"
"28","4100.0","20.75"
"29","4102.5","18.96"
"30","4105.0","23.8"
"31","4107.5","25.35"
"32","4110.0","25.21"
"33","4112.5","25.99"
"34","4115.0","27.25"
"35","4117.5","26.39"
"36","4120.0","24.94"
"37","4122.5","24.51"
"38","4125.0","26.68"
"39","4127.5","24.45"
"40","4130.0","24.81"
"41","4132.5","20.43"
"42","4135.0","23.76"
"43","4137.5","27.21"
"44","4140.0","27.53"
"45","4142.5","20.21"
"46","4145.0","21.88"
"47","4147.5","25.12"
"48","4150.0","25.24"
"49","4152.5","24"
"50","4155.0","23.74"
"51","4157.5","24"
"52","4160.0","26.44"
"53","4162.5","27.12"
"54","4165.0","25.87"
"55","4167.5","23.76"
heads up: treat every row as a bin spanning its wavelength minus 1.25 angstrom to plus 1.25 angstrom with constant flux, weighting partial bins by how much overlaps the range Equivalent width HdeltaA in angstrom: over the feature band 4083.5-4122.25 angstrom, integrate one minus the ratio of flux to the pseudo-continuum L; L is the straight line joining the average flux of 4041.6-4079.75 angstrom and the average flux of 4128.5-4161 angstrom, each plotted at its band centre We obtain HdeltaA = -3.1 angstrom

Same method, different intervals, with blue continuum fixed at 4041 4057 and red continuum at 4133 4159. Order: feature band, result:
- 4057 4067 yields 0.6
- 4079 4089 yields -1.0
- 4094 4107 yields 0.4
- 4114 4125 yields -1.0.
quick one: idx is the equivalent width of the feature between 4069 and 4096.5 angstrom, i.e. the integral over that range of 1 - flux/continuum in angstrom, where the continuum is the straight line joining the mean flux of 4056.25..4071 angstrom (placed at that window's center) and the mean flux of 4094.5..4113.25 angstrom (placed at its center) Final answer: -2.2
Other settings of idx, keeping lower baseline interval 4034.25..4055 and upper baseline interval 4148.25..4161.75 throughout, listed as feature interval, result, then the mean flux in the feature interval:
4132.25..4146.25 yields 0.5 angstrom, 23.7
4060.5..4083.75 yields 1.5 angstrom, 22.2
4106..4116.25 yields -0.7 angstrom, 25.9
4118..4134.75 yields 0.0 angstrom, 24.4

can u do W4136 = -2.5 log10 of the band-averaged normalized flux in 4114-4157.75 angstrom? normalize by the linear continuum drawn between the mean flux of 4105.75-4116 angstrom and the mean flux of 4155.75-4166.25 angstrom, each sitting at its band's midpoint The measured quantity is 0.05 mag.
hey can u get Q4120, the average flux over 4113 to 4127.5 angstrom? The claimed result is 25.8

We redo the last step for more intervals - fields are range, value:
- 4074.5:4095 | 25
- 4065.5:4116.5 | 24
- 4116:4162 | 24.6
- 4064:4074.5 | 21.6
